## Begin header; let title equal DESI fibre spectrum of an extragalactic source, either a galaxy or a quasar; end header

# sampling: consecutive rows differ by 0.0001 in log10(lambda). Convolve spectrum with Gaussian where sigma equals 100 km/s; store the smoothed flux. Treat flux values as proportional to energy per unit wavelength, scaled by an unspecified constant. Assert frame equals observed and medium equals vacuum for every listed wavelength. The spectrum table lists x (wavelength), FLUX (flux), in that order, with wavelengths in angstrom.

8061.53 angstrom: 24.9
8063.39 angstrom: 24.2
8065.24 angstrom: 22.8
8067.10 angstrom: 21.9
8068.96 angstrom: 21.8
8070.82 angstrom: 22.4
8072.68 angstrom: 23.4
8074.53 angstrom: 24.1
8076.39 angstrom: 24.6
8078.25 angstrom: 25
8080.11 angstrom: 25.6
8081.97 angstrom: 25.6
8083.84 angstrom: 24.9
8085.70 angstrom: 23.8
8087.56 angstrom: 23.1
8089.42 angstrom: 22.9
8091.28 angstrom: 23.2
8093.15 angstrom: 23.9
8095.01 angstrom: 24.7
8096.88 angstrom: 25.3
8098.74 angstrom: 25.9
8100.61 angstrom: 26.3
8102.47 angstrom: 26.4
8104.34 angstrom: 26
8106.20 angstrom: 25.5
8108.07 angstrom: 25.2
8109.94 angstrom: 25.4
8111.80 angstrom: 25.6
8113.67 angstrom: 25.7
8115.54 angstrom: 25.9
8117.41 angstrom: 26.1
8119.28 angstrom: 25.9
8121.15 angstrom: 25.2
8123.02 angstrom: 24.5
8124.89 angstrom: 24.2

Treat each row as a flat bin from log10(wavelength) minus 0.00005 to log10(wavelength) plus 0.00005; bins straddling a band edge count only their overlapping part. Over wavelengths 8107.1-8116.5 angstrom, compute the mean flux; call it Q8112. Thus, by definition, 25.6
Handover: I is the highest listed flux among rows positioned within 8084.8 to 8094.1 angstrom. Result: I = 23.9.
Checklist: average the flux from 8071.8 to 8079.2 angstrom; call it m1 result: 24.3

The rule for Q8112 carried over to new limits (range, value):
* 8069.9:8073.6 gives 22.9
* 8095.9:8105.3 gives 26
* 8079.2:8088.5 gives 24.6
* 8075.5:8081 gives 25.1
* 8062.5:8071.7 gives 22.6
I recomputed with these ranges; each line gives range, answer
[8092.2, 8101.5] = 26.3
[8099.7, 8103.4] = 26.4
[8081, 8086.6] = 25.6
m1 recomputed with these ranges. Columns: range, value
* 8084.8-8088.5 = 23.5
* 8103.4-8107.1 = 25.8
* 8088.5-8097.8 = 24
